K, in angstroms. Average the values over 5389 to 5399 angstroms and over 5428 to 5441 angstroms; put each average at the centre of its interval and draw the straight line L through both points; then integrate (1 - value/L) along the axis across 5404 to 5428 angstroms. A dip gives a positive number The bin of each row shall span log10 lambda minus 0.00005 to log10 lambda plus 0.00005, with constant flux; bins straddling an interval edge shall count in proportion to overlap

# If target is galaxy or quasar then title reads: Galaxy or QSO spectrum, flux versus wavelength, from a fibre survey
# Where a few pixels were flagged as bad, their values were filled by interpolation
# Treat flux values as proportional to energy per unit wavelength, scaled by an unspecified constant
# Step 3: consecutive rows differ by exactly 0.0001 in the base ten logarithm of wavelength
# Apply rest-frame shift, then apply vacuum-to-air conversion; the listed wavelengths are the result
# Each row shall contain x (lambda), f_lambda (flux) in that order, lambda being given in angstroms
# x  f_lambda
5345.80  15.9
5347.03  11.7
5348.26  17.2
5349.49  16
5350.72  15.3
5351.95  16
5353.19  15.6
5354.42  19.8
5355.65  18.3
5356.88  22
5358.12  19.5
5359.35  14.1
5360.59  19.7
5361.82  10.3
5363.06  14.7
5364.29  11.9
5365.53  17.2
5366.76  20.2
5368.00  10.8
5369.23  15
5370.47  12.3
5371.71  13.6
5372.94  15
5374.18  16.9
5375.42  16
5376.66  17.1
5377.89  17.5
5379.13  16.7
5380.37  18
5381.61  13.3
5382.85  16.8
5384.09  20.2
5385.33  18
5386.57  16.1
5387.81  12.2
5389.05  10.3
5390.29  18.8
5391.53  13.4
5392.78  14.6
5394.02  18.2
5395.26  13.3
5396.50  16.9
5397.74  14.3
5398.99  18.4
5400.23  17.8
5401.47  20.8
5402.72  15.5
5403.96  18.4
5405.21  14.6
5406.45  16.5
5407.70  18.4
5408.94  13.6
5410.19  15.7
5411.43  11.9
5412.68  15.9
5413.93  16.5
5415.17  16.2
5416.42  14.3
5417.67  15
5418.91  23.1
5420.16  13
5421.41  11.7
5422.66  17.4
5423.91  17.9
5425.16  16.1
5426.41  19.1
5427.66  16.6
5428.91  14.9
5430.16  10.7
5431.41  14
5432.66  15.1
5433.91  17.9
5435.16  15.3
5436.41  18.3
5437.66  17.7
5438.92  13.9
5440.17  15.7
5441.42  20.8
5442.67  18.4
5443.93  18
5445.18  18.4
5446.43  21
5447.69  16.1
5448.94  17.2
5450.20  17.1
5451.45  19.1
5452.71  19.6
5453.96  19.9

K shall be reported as -0.87 angstroms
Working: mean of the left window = 15.5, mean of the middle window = 16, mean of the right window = 15.5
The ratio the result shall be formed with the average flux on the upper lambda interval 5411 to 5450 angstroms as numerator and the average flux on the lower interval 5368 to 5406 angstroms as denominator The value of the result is 1.0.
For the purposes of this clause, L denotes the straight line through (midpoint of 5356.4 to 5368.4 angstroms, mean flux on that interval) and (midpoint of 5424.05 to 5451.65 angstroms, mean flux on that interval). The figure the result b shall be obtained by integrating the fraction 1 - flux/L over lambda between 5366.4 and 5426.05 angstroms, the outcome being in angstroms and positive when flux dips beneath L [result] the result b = 1.8 angstroms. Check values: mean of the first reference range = 16.1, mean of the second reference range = 16.9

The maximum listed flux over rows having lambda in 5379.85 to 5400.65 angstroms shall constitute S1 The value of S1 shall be 20.2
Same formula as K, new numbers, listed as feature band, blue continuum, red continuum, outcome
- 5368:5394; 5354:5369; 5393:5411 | 1.50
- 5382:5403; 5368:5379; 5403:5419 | -0.82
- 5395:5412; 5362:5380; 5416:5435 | -0.71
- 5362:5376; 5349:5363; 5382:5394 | 1.42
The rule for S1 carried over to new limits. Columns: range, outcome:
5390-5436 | 23.1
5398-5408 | 20.8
